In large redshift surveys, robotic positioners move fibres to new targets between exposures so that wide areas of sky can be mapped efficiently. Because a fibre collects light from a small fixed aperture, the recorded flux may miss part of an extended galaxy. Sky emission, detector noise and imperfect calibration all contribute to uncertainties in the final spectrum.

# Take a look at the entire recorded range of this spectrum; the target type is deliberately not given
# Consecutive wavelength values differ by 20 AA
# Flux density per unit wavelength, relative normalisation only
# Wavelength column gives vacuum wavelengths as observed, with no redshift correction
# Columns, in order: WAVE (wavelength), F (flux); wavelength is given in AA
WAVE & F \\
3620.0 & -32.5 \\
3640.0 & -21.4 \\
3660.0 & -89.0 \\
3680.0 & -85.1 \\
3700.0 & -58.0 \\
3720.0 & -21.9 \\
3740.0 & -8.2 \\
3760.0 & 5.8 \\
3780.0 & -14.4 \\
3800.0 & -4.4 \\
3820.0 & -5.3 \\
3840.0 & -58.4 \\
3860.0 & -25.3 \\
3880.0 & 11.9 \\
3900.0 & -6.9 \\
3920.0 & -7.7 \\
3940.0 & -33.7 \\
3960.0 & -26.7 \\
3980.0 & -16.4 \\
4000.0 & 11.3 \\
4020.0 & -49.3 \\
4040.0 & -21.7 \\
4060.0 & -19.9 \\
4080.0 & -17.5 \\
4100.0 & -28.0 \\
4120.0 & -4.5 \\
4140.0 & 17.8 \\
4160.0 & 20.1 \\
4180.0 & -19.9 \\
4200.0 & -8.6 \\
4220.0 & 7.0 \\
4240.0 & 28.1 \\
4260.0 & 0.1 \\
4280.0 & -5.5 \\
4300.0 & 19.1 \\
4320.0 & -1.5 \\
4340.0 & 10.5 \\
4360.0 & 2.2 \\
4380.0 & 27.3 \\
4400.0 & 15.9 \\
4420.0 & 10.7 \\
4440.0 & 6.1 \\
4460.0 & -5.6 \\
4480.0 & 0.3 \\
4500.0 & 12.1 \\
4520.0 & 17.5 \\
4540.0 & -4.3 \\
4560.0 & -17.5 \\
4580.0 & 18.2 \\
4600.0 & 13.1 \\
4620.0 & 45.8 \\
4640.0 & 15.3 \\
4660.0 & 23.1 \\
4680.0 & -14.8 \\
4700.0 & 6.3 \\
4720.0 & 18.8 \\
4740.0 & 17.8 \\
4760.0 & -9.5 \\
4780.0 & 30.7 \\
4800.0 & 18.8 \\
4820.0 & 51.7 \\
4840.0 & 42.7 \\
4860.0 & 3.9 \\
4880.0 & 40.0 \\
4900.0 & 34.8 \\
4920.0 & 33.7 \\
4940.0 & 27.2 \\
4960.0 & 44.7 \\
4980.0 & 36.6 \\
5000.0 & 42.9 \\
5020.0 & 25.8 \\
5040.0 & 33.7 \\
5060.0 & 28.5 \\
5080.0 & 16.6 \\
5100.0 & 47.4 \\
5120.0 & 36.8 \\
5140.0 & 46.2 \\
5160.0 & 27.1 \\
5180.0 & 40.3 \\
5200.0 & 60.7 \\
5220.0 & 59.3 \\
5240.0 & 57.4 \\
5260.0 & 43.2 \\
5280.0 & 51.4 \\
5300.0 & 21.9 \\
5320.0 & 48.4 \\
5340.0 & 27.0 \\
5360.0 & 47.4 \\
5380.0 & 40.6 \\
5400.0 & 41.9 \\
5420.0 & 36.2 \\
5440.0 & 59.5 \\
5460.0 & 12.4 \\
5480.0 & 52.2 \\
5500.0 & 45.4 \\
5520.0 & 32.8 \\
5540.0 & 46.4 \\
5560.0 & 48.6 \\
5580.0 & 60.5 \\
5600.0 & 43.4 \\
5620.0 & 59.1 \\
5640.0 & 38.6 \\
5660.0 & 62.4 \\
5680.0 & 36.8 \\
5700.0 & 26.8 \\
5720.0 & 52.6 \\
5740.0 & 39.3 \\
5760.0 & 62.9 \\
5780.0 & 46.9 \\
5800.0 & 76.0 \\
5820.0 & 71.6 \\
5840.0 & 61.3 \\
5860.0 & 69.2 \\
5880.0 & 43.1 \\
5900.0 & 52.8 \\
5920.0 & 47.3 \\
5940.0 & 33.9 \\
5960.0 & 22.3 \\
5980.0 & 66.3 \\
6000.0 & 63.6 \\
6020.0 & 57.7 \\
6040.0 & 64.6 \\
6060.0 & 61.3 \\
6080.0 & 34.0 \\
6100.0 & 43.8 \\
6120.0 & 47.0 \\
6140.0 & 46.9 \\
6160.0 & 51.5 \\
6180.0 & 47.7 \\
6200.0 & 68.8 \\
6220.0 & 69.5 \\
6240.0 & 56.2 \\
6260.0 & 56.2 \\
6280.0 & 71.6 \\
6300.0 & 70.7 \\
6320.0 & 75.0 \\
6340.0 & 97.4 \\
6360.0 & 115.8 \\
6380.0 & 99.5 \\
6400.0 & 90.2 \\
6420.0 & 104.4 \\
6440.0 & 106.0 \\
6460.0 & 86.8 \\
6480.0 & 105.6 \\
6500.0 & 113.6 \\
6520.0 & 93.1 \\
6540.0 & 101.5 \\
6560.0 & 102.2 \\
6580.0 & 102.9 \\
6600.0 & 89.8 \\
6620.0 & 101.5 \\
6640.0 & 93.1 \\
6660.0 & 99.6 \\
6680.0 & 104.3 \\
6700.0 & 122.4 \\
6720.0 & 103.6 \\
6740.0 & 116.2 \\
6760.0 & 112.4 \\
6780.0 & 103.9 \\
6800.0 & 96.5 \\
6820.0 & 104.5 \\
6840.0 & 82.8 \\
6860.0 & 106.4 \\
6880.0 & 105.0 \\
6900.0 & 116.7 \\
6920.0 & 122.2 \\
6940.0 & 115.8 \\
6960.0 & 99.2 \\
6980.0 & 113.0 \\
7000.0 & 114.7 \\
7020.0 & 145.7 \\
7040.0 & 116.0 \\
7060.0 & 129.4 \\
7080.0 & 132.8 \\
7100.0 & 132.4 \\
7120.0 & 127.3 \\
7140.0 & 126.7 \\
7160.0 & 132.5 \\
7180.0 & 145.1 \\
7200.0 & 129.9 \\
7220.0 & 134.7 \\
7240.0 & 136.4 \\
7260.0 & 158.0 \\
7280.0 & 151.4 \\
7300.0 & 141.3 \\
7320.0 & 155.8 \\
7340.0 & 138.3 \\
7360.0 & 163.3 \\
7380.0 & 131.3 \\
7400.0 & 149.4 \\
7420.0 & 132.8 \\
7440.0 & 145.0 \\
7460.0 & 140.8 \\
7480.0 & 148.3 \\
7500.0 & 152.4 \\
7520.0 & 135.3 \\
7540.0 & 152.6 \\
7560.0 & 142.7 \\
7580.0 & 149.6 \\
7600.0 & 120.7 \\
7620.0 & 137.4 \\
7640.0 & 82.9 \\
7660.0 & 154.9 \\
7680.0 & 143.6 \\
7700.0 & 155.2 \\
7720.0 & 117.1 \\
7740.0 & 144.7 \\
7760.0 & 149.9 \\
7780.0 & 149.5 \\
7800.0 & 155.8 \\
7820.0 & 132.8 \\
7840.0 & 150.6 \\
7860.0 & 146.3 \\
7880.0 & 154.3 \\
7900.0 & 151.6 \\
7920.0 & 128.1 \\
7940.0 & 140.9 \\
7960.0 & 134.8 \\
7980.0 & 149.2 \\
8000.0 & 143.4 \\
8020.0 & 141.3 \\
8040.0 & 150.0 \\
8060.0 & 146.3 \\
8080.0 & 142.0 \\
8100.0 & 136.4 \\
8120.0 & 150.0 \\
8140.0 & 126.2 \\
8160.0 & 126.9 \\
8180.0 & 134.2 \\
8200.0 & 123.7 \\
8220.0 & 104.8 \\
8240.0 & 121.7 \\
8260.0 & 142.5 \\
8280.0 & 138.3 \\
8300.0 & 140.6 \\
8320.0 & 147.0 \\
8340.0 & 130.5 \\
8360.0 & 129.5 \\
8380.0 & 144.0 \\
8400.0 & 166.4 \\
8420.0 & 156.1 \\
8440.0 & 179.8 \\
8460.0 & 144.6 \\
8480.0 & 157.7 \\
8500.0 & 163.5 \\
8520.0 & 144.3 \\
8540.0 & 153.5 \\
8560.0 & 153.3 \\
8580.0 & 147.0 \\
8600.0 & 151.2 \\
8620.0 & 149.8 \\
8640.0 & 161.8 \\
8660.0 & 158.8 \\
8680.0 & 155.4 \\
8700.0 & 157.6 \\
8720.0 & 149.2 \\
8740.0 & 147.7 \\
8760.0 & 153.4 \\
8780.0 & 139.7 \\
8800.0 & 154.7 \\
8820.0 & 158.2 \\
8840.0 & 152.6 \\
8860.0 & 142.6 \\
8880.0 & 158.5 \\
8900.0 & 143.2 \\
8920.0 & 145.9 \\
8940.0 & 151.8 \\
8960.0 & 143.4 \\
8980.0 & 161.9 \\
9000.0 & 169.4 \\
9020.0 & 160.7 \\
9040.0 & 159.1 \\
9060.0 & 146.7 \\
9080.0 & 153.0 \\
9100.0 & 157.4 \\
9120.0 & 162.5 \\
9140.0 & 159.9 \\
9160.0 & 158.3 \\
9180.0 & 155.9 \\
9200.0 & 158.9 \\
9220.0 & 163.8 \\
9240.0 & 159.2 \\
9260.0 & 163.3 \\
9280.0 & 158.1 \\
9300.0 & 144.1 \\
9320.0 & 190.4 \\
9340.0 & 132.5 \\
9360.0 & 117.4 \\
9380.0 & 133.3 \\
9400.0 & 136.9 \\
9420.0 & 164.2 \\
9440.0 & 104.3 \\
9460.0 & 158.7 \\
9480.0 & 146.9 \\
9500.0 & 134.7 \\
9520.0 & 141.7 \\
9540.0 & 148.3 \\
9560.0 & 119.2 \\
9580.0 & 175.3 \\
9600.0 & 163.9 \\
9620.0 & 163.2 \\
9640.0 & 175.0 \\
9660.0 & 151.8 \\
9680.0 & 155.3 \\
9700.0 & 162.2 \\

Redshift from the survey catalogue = 0.588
